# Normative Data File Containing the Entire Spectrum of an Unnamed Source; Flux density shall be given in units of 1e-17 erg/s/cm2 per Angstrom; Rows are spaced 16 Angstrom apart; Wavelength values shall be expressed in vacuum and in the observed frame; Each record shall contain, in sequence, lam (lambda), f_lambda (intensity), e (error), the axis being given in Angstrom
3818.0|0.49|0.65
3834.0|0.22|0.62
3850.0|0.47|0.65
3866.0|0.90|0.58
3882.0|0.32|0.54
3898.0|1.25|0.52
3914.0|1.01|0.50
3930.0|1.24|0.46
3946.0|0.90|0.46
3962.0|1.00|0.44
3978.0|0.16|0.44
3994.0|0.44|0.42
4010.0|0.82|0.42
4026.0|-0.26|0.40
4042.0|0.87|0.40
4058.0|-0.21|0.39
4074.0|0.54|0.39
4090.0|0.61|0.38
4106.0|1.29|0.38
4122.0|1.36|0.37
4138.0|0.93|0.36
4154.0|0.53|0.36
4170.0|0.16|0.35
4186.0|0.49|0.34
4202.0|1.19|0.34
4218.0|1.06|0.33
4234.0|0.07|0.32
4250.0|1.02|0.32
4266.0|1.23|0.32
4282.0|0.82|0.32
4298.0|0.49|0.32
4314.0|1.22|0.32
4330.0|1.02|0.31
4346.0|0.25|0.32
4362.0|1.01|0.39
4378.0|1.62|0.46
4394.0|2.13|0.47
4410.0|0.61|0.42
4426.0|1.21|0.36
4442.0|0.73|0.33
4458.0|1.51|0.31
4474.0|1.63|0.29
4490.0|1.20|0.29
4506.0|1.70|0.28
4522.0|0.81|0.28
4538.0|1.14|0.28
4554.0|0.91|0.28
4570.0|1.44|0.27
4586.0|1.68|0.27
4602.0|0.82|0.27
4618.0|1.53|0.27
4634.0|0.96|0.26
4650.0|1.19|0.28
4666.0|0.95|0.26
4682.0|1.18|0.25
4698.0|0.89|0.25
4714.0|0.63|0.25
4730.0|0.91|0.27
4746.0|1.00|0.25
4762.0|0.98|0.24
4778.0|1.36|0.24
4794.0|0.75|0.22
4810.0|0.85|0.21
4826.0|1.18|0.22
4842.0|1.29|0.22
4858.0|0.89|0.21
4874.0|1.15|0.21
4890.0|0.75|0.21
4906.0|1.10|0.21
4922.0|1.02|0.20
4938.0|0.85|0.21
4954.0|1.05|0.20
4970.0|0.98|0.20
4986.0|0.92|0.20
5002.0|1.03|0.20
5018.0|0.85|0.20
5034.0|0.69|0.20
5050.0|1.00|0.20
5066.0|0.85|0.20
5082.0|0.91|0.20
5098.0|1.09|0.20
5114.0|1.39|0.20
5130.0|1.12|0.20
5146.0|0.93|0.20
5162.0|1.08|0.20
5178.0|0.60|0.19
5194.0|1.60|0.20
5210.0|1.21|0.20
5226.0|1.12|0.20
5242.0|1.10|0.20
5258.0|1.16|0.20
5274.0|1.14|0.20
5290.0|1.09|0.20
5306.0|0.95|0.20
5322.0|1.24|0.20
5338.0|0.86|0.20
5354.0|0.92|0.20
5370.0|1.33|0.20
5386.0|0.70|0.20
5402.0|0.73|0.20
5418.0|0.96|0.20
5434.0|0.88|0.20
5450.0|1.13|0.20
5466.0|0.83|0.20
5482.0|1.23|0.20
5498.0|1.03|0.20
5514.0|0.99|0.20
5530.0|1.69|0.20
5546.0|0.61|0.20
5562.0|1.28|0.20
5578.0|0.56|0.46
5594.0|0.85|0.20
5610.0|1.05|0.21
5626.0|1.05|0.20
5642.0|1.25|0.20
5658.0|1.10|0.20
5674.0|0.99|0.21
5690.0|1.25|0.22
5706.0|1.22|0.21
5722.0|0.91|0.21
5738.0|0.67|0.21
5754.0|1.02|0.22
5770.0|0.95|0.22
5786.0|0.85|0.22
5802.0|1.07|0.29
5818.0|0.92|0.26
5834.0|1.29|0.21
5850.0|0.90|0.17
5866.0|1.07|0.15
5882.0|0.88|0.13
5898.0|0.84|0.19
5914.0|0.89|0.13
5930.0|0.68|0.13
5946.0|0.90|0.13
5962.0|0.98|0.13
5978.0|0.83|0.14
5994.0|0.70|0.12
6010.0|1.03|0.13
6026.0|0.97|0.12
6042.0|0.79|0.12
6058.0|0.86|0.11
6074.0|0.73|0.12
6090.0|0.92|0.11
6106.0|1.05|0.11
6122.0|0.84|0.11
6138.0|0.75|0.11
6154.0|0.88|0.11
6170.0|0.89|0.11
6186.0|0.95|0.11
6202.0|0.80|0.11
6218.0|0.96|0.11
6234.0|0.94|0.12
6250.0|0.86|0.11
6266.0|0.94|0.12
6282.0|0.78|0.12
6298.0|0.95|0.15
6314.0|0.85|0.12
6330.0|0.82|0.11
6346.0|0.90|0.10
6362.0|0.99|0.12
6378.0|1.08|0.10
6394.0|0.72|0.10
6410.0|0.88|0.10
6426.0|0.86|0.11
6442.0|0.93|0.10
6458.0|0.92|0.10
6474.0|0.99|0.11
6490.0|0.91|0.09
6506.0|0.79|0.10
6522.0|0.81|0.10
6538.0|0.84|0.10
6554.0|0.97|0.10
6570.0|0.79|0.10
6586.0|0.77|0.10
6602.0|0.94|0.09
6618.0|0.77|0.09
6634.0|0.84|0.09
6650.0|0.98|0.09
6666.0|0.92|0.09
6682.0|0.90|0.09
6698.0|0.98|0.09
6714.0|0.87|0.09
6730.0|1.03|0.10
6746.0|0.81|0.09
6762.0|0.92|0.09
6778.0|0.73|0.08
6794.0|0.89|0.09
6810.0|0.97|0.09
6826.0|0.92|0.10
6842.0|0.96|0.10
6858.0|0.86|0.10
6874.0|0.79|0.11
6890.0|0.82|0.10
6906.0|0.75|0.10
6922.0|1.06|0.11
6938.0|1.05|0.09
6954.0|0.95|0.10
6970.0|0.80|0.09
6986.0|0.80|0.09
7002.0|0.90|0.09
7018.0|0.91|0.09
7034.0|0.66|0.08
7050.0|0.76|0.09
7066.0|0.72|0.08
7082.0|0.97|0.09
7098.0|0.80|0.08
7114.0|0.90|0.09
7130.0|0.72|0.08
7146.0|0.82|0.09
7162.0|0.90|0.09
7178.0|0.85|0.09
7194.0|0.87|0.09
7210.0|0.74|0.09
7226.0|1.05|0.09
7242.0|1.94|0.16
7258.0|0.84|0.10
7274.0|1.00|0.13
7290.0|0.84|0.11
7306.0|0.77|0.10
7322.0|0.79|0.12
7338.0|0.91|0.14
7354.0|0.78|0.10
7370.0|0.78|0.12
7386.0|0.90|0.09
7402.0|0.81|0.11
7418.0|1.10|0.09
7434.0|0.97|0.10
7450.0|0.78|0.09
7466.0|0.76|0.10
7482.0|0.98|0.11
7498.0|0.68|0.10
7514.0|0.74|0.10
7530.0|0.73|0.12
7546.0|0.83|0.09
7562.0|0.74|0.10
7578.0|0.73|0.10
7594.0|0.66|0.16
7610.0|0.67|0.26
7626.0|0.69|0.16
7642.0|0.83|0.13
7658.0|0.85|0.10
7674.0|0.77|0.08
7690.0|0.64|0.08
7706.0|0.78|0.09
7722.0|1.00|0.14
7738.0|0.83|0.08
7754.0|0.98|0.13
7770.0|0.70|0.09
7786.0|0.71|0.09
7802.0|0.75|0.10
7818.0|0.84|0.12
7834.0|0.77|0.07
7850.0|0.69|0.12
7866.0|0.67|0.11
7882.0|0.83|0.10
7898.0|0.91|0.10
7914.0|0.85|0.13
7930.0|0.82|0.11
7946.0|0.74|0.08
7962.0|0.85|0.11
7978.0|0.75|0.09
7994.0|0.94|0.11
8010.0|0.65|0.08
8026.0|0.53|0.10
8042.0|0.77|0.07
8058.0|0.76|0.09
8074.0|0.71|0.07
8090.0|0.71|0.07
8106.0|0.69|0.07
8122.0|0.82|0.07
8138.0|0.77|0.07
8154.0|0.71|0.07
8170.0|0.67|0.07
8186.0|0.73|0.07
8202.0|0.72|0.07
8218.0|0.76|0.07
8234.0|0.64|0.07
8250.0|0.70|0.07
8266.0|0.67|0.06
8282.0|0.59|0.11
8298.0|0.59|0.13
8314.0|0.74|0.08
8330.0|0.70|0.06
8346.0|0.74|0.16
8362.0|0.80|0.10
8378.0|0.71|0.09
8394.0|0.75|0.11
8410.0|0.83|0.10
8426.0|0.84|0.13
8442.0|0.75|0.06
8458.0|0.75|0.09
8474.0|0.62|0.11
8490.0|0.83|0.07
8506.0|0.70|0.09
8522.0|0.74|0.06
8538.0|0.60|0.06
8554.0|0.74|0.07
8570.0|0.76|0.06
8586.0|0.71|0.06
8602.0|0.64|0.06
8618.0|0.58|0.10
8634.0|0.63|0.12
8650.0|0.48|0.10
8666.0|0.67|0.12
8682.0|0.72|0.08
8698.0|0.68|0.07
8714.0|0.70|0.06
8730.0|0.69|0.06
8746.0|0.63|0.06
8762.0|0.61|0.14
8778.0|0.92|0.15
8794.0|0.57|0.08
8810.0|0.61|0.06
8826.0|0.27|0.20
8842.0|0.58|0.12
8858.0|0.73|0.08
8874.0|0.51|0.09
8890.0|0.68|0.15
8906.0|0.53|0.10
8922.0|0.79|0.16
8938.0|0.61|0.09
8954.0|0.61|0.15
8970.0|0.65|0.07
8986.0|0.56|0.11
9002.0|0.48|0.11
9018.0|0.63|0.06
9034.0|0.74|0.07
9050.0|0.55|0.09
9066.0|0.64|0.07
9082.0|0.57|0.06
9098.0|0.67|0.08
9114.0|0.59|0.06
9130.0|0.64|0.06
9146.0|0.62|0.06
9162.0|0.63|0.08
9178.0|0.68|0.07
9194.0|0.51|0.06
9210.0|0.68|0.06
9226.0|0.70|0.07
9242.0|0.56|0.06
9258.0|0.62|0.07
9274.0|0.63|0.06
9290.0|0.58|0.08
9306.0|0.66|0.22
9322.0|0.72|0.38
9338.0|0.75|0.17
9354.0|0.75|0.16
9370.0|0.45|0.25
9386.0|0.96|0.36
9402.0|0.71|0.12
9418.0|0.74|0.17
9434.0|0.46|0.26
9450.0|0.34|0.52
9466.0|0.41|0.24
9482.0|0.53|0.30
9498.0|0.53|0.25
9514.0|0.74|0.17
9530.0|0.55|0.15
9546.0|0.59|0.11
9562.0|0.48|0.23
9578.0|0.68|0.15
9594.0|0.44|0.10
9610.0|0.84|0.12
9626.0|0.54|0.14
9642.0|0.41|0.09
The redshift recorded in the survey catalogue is 0.104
